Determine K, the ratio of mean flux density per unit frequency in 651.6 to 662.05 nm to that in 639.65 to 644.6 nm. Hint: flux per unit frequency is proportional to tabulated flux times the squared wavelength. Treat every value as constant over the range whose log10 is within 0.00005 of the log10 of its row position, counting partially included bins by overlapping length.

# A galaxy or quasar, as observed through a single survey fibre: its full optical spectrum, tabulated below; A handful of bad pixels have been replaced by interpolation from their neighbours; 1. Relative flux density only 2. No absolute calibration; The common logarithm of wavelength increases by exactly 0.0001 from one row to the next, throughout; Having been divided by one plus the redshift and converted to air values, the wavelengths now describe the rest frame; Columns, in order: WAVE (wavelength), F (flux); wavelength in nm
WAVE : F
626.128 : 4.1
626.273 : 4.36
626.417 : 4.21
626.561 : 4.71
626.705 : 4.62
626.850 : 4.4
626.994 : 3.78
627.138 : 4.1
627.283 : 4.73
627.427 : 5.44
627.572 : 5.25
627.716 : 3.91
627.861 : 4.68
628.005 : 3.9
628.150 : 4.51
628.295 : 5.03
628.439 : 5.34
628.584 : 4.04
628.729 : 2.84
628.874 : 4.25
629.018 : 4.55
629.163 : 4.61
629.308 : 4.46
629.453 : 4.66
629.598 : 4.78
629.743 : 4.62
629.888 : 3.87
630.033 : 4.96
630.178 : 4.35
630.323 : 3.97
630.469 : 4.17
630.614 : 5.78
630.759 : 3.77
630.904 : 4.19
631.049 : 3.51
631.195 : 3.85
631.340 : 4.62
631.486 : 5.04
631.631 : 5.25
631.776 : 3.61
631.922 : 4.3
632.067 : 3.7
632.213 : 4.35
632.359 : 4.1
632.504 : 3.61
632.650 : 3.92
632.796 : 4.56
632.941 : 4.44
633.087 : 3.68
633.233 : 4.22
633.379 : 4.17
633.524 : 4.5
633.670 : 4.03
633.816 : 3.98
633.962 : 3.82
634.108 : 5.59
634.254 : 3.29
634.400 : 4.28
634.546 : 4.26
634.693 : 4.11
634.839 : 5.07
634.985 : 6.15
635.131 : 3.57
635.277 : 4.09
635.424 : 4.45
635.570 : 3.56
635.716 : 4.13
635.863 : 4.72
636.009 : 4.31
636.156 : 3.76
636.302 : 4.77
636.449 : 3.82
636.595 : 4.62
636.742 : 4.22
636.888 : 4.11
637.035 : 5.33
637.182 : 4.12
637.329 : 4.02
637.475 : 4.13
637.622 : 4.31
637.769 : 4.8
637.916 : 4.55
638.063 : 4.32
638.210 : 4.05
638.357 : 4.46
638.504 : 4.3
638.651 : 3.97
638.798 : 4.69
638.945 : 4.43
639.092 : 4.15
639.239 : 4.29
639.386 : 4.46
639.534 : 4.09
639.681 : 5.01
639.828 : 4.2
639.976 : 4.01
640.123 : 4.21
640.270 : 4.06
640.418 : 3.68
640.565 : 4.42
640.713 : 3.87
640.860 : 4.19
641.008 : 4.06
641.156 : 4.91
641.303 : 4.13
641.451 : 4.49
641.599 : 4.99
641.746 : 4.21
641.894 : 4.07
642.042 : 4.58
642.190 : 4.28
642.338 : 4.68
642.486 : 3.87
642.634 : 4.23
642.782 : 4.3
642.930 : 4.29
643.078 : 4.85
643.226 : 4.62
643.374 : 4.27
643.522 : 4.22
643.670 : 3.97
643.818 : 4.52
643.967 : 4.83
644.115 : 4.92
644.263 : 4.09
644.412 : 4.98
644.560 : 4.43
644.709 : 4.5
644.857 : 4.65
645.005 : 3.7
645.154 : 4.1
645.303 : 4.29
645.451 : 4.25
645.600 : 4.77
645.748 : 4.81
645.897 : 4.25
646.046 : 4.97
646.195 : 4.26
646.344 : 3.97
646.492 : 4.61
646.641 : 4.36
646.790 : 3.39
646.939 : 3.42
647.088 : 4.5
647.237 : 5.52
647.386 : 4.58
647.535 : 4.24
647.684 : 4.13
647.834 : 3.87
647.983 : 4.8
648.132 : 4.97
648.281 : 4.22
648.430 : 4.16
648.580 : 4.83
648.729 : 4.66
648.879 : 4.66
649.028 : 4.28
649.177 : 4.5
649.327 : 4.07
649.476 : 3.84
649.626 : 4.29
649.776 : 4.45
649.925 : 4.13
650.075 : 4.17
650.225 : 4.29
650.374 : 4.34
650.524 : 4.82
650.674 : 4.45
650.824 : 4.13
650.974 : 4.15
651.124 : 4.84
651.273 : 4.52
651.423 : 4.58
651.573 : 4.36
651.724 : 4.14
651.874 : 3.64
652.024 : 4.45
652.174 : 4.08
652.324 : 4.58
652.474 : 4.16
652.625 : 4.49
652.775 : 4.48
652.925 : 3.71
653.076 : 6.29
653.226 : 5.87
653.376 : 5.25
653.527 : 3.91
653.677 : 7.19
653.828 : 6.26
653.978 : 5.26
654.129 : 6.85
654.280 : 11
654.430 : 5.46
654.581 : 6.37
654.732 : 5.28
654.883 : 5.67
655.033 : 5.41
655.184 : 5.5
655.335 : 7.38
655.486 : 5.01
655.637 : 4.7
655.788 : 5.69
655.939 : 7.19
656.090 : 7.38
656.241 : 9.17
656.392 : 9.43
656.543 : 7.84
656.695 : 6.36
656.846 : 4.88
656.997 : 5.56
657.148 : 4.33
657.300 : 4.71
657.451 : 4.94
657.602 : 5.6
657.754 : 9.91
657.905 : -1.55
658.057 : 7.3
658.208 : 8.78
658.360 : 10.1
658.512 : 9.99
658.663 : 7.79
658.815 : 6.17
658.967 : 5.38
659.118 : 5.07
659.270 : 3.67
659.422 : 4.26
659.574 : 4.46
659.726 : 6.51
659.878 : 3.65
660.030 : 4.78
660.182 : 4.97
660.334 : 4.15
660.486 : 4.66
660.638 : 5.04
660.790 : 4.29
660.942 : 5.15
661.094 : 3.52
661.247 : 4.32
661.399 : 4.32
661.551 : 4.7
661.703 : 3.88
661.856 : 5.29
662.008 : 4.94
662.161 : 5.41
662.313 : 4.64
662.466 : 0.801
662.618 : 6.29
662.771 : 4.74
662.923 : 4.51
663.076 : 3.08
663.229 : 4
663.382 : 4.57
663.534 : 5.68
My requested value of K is 1.34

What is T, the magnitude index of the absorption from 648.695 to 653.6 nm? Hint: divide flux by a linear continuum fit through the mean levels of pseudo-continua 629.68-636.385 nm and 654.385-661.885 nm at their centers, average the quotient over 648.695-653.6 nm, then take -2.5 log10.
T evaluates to 0.19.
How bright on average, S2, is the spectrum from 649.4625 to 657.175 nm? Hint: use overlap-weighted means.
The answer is 5.4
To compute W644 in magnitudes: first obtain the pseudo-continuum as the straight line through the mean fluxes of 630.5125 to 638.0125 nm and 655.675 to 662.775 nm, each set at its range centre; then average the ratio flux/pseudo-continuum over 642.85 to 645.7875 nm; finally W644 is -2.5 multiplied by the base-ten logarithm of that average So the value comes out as 0.08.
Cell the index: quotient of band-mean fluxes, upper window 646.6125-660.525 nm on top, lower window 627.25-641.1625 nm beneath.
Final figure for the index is 1.2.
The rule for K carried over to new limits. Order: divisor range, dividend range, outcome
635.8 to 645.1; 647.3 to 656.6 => 1.23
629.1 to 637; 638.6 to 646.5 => 1.04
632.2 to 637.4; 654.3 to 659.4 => 1.58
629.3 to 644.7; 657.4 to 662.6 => 1.29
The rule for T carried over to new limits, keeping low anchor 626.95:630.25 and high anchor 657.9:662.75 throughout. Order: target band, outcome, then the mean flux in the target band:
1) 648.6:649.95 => 0.14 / 4.35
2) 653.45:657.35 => -0.24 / 6.31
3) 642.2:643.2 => 0.10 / 4.38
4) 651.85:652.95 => 0.18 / 4.25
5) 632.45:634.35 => 0.11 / 4.15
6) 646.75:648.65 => 0.12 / 4.37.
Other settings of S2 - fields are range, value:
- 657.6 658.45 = 6.83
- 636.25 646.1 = 4.37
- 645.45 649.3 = 4.42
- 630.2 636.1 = 4.27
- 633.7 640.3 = 4.33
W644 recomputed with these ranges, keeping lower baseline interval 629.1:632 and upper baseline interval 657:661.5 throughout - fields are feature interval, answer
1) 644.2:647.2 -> 0.14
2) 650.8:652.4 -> 0.19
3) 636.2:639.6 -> 0.08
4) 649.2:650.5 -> 0.20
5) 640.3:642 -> 0.12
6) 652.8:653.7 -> -0.01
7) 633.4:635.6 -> 0.05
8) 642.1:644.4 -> 0.10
